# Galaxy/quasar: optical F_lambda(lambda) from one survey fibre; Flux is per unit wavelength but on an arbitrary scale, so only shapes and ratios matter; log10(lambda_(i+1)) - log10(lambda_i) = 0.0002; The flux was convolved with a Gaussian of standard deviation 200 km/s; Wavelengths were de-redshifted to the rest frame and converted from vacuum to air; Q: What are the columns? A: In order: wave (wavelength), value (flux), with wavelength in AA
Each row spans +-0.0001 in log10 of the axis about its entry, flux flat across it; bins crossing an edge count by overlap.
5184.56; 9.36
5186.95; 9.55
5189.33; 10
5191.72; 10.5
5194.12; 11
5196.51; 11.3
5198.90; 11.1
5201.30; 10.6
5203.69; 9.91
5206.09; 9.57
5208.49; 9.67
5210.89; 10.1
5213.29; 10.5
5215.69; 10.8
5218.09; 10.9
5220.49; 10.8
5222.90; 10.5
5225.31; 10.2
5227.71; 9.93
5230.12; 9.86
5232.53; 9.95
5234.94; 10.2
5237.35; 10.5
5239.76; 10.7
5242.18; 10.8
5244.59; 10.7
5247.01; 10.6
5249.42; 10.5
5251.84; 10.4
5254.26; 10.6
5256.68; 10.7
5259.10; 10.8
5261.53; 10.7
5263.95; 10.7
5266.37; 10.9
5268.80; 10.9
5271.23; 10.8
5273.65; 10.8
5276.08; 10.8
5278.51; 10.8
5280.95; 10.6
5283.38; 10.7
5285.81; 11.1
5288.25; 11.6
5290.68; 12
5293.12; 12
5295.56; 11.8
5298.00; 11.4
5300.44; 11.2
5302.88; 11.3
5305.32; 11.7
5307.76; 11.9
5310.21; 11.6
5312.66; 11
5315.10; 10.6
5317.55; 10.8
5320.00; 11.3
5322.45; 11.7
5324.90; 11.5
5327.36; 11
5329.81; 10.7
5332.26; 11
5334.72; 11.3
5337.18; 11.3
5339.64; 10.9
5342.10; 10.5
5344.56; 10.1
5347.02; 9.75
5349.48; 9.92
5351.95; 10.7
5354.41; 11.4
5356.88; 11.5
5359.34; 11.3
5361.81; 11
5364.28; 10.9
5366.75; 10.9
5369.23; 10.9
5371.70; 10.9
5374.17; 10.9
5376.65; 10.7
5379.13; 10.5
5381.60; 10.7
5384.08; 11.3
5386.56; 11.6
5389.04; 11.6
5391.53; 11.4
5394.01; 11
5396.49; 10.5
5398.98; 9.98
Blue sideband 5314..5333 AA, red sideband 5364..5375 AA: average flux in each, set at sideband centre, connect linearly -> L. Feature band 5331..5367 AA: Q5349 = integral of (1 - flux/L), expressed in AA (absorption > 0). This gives 0.5 AA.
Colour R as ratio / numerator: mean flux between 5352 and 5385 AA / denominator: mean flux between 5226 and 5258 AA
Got 1.1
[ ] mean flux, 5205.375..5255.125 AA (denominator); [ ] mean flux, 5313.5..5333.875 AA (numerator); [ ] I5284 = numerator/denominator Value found 1.1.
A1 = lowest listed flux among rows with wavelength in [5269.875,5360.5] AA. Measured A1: 9.75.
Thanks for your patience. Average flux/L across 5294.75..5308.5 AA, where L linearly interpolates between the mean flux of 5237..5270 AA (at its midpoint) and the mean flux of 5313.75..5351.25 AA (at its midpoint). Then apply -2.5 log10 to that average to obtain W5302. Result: -0.07 mag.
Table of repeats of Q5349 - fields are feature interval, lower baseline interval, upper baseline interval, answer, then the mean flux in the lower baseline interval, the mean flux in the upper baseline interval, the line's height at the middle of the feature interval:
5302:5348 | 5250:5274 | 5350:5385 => -0.8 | 10.7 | 10.9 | 10.9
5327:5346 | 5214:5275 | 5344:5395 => 0.0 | 10.6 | 10.9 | 10.8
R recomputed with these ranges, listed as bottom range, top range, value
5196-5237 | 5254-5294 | 1.06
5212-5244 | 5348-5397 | 1.05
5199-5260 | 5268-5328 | 1.08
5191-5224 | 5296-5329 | 1.08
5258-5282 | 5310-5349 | 1.01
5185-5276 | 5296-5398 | 1.05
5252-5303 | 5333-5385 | 0.98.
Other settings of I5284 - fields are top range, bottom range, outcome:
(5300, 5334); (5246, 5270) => 1.05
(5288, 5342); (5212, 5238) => 1.09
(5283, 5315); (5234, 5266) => 1.08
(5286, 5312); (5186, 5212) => 1.13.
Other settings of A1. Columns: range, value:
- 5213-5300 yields 9.86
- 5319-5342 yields 10.7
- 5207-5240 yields 9.67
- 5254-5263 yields 10.6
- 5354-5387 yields 10.5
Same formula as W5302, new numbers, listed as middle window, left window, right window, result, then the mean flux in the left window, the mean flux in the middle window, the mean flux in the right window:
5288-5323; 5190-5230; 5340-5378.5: -0.08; 10.4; 11.5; 10.8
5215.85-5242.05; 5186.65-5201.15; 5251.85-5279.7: 0.03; 10.6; 10.4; 10.8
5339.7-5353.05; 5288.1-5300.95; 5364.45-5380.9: 0.09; 11.7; 10.3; 10.8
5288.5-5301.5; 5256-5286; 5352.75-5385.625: -0.08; 10.8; 11.7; 11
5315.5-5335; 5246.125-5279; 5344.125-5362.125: -0.04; 10.7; 11.1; 10.7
